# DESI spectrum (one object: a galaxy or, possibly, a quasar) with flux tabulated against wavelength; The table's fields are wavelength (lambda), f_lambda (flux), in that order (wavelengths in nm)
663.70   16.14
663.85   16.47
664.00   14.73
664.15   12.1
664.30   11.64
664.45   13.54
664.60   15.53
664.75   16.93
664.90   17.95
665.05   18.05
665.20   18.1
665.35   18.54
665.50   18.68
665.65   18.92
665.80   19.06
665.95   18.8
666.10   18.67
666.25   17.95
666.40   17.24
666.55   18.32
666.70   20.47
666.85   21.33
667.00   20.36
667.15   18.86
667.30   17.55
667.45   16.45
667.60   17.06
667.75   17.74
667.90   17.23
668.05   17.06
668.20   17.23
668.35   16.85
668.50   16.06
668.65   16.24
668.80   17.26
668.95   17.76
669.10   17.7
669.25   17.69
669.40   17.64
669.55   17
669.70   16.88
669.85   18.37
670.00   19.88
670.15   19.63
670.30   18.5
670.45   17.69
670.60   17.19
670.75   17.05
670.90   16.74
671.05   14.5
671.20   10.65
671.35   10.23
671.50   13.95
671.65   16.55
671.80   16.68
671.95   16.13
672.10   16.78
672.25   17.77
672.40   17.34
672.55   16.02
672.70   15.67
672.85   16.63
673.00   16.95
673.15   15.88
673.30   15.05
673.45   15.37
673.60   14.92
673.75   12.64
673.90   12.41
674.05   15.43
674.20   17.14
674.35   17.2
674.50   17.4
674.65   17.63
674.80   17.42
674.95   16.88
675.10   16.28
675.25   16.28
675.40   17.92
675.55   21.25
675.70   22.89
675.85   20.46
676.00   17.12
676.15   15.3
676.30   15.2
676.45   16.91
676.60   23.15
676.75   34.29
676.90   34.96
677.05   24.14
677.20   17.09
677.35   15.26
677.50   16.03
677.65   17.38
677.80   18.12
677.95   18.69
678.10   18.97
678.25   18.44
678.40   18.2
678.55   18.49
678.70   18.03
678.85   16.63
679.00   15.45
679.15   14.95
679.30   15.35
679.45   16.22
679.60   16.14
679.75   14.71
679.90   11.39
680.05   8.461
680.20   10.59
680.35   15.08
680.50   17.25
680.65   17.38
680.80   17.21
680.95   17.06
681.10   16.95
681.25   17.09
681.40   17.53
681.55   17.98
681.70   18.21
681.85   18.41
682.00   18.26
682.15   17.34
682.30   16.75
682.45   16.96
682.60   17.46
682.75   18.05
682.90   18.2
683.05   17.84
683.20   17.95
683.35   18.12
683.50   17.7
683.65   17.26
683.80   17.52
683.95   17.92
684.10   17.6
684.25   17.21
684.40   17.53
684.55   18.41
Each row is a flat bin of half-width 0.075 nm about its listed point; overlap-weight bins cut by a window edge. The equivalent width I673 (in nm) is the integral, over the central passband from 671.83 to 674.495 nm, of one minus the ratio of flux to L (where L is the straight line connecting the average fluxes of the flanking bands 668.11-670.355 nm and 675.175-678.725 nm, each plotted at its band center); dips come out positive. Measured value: 0.40 nm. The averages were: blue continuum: 17.6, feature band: 15.9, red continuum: 19.8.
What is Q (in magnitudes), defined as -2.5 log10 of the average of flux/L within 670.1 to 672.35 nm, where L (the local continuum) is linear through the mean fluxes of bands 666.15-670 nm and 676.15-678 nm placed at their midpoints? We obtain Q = 0.18 mag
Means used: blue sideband 17.8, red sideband 20.7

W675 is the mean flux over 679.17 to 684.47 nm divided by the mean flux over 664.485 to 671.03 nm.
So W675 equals 0.93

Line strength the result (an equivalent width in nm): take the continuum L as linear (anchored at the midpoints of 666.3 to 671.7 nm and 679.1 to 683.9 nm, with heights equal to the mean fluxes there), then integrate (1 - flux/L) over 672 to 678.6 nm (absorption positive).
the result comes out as -0.48 nm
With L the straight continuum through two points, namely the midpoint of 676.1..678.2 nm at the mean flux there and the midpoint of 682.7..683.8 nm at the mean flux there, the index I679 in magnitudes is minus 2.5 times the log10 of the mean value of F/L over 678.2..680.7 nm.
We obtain 0.25 mag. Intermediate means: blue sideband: 20.4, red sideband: 17.8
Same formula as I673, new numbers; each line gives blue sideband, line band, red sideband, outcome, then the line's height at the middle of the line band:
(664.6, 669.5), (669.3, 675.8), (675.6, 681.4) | 0.474 nm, 17.9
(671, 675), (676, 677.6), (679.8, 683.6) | -0.493 nm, 16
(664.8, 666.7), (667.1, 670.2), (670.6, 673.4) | -0.072 nm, 17.1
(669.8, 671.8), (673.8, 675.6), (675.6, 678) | 0.207 nm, 19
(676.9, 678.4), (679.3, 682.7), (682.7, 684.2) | 0.410 nm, 18.3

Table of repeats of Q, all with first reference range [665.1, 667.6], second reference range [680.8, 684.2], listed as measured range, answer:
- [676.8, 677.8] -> -0.17 mag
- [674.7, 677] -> -0.13 mag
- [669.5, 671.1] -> 0.05 mag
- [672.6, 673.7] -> 0.16 mag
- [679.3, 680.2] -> 0.32 mag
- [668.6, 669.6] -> 0.07 mag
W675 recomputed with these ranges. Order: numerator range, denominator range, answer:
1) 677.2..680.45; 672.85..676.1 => 0.94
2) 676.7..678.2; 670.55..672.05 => 1.42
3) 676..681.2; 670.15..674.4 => 1.12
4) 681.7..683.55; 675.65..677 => 0.80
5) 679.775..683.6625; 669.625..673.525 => 1.02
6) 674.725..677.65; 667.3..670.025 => 1.15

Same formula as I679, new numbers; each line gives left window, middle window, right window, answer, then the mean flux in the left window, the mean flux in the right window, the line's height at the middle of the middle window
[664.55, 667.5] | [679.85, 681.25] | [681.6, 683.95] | 0.203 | 18.4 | 17.7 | 17.8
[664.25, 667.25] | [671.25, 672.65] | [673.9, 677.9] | 0.192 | 18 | 19.1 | 18.7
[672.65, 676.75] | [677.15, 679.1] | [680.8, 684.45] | 0.000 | 17.3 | 17.6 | 17.4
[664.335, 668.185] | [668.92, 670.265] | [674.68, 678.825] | 0.019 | 17.9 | 19.4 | 18.4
